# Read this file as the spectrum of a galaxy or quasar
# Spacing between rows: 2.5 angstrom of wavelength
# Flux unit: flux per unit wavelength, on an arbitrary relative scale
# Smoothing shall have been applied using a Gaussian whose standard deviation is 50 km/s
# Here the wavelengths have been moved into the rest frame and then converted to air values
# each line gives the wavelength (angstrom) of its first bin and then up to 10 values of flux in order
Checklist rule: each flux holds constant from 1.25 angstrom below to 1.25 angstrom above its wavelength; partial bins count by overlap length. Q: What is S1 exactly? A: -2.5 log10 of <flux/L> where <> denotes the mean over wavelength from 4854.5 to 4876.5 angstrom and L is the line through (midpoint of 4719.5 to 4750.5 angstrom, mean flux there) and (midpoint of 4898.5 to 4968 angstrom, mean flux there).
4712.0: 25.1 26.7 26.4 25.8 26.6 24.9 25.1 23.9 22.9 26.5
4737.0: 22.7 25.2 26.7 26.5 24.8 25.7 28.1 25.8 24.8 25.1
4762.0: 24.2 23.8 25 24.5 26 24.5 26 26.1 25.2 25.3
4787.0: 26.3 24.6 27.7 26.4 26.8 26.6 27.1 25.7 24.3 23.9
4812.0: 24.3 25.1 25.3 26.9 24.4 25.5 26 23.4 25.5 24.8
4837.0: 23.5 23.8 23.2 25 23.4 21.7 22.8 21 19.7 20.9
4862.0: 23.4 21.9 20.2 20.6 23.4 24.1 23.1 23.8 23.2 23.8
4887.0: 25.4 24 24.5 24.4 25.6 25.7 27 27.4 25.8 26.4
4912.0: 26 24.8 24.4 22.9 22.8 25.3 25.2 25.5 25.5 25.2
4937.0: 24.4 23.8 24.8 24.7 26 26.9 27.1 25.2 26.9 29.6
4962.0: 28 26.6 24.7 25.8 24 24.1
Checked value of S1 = 0.17 mag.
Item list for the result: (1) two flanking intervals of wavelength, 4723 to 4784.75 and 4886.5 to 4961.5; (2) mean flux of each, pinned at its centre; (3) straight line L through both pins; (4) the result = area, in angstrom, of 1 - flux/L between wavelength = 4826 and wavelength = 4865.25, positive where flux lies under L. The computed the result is 3.4 angstrom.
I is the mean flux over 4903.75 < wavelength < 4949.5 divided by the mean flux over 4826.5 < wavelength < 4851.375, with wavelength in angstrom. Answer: 1.05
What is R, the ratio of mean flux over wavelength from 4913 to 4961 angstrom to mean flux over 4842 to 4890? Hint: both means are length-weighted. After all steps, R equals 1.1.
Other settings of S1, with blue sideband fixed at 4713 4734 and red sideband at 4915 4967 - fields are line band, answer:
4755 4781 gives 0.015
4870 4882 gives 0.093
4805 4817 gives 0.036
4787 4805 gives -0.044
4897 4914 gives -0.033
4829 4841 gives 0.052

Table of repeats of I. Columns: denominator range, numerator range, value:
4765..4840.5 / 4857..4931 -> 0.95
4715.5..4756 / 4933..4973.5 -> 1.01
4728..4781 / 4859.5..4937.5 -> 0.97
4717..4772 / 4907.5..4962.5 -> 1.01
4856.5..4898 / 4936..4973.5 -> 1.12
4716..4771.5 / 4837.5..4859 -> 0.89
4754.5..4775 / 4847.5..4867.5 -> 0.87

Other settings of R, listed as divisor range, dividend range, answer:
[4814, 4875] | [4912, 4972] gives 1.09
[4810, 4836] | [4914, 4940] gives 0.98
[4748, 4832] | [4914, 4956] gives 0.98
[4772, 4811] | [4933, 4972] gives 1.01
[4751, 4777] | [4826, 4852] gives 0.95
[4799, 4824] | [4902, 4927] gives 0.99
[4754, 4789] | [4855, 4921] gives 0.95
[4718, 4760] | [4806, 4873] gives 0.93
